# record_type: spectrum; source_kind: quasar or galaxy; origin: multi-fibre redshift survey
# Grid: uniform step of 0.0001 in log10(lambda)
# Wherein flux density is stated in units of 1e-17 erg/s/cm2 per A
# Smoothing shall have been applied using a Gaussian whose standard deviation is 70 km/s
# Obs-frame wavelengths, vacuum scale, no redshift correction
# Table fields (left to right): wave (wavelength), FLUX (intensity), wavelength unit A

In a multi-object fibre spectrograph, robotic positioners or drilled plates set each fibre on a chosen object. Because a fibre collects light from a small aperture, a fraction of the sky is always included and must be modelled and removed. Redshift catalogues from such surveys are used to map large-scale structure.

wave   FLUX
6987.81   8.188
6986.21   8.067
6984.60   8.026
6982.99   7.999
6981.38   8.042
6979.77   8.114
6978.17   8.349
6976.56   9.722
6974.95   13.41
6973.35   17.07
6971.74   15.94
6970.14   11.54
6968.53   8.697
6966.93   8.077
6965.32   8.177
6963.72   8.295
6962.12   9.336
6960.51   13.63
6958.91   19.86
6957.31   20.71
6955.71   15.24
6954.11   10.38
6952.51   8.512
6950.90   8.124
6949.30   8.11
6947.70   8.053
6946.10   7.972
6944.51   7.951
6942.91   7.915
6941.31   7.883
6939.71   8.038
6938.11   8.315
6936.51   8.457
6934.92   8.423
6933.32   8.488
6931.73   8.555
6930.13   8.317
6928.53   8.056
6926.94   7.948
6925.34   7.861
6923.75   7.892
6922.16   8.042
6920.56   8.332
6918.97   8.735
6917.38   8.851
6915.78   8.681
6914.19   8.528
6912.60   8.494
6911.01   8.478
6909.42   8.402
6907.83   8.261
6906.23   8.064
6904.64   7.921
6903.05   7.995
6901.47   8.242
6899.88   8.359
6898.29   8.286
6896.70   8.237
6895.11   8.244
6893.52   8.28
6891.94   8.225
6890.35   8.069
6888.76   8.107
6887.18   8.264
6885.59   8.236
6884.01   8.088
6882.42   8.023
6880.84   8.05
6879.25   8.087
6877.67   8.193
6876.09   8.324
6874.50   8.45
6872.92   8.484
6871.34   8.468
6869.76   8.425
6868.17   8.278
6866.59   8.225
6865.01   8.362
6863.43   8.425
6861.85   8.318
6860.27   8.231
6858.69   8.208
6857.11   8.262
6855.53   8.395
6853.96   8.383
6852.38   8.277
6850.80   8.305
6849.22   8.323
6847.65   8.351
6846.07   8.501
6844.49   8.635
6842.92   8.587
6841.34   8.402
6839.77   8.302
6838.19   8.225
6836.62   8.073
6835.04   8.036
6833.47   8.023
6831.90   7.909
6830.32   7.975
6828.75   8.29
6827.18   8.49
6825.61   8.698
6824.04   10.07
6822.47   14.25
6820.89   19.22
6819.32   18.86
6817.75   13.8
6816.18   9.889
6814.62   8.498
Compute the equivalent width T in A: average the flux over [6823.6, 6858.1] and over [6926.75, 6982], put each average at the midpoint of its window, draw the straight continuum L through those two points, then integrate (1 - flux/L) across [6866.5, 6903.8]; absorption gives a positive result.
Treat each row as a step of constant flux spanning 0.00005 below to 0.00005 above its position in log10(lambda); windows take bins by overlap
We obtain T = 3.38 A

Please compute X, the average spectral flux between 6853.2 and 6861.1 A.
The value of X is 8.3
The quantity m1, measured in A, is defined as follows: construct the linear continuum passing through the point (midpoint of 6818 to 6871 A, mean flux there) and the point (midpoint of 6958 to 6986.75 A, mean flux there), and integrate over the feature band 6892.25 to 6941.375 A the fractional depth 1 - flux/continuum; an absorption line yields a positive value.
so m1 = 8.8 A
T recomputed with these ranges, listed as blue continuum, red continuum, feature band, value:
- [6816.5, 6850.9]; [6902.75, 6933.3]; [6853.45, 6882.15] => 2.94 A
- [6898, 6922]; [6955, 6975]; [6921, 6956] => 7.50 A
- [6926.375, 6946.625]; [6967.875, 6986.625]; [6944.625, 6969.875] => -3.95 A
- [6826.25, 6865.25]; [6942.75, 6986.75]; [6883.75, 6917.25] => 3.86 A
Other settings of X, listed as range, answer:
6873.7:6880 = 8.27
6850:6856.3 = 8.34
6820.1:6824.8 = 14.5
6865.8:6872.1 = 8.34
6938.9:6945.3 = 7.94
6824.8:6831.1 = 8.38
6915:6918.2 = 8.75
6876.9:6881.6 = 8.11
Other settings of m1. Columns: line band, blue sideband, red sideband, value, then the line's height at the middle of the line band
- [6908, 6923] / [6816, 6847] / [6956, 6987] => 3.21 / 10.8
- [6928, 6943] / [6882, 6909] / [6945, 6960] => 3.46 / 10.8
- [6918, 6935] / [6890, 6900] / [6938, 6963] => 2.45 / 9.63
